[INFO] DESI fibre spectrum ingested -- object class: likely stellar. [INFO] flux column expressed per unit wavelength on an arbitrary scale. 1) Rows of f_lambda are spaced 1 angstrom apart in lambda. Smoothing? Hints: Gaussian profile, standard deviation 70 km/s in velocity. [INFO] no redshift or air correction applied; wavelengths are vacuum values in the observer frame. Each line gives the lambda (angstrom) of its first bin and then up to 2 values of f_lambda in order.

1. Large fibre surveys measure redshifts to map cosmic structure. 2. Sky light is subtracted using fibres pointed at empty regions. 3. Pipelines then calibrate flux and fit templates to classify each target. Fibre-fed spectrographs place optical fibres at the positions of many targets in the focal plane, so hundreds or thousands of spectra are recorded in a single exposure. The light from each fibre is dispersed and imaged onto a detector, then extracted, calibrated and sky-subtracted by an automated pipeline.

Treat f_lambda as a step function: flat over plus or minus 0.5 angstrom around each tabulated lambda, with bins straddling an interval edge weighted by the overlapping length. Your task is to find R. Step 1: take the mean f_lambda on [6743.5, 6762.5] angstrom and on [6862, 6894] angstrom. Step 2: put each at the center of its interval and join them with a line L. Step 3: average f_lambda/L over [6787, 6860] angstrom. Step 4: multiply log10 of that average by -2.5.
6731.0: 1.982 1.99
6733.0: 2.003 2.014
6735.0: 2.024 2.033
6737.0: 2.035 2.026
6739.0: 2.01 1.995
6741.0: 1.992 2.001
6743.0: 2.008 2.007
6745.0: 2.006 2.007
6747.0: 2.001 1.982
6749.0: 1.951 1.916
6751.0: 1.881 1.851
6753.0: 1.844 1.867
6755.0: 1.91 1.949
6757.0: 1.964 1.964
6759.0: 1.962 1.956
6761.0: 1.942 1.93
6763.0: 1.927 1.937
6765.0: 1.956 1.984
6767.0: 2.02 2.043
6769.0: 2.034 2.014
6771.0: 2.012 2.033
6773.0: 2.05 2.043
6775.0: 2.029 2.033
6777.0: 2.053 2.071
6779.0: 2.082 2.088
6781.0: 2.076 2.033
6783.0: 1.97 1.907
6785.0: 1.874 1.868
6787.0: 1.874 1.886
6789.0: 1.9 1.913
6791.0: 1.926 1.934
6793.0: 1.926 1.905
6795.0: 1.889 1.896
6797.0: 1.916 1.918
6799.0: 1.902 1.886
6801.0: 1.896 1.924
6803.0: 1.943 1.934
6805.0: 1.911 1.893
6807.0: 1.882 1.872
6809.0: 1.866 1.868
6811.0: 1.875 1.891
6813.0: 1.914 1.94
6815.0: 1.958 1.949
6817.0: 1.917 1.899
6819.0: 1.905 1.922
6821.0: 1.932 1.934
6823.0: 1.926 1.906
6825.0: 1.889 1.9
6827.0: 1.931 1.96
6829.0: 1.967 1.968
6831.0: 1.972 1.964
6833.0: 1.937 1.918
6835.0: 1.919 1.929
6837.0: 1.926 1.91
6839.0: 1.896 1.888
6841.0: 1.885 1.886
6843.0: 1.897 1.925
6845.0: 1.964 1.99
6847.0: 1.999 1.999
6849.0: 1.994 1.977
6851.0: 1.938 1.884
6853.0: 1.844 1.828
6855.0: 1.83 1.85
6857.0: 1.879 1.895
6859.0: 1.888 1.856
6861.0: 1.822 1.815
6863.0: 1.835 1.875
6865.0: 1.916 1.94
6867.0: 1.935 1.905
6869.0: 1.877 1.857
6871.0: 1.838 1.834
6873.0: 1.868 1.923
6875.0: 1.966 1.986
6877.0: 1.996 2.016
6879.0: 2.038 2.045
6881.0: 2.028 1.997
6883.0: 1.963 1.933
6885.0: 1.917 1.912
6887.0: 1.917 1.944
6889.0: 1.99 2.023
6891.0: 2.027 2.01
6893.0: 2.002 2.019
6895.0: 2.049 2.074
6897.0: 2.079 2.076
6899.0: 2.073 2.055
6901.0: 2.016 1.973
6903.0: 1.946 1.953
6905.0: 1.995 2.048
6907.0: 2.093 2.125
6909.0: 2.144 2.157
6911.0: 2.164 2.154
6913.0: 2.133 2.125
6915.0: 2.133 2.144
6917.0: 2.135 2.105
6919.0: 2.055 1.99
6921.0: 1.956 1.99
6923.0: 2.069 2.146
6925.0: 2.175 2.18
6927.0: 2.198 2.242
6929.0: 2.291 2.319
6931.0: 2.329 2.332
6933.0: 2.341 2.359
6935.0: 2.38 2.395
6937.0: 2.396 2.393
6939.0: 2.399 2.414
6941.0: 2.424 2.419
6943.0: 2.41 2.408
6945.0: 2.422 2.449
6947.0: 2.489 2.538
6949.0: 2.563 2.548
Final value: 0.02 mag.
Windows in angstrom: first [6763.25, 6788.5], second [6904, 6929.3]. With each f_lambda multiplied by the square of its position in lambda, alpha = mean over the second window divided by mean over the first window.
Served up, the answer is 1.1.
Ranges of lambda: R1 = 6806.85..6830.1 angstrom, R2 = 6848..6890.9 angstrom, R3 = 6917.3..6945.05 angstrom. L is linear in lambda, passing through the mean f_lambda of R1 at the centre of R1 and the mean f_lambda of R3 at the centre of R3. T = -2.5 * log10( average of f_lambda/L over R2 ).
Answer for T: 0.083 mag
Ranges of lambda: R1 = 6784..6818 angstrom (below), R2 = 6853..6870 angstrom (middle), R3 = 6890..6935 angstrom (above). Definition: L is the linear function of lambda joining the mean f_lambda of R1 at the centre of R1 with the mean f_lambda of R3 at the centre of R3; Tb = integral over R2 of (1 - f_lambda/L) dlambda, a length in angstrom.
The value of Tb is 1.2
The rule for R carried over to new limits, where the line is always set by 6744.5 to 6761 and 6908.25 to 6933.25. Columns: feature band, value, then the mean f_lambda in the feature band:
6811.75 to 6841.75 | 0.06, 1.93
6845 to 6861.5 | 0.09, 1.91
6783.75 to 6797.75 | 0.05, 1.9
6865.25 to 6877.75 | 0.10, 1.91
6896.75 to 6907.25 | 0.06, 2.03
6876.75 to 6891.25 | 0.07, 1.98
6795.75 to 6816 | 0.06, 1.91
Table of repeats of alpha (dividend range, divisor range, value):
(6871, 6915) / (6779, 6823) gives 1.08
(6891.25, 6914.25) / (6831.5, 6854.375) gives 1.09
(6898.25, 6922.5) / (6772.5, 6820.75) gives 1.10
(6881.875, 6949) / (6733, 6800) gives 1.15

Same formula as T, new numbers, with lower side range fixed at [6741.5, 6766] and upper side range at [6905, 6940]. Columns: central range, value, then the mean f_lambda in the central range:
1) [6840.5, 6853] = 0.077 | 1.94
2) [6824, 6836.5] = 0.067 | 1.94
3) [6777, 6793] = 0.017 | 1.96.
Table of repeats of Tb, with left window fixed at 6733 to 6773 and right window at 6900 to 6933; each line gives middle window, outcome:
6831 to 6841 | 0.6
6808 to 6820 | 0.7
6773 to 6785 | -0.2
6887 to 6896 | 0.4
